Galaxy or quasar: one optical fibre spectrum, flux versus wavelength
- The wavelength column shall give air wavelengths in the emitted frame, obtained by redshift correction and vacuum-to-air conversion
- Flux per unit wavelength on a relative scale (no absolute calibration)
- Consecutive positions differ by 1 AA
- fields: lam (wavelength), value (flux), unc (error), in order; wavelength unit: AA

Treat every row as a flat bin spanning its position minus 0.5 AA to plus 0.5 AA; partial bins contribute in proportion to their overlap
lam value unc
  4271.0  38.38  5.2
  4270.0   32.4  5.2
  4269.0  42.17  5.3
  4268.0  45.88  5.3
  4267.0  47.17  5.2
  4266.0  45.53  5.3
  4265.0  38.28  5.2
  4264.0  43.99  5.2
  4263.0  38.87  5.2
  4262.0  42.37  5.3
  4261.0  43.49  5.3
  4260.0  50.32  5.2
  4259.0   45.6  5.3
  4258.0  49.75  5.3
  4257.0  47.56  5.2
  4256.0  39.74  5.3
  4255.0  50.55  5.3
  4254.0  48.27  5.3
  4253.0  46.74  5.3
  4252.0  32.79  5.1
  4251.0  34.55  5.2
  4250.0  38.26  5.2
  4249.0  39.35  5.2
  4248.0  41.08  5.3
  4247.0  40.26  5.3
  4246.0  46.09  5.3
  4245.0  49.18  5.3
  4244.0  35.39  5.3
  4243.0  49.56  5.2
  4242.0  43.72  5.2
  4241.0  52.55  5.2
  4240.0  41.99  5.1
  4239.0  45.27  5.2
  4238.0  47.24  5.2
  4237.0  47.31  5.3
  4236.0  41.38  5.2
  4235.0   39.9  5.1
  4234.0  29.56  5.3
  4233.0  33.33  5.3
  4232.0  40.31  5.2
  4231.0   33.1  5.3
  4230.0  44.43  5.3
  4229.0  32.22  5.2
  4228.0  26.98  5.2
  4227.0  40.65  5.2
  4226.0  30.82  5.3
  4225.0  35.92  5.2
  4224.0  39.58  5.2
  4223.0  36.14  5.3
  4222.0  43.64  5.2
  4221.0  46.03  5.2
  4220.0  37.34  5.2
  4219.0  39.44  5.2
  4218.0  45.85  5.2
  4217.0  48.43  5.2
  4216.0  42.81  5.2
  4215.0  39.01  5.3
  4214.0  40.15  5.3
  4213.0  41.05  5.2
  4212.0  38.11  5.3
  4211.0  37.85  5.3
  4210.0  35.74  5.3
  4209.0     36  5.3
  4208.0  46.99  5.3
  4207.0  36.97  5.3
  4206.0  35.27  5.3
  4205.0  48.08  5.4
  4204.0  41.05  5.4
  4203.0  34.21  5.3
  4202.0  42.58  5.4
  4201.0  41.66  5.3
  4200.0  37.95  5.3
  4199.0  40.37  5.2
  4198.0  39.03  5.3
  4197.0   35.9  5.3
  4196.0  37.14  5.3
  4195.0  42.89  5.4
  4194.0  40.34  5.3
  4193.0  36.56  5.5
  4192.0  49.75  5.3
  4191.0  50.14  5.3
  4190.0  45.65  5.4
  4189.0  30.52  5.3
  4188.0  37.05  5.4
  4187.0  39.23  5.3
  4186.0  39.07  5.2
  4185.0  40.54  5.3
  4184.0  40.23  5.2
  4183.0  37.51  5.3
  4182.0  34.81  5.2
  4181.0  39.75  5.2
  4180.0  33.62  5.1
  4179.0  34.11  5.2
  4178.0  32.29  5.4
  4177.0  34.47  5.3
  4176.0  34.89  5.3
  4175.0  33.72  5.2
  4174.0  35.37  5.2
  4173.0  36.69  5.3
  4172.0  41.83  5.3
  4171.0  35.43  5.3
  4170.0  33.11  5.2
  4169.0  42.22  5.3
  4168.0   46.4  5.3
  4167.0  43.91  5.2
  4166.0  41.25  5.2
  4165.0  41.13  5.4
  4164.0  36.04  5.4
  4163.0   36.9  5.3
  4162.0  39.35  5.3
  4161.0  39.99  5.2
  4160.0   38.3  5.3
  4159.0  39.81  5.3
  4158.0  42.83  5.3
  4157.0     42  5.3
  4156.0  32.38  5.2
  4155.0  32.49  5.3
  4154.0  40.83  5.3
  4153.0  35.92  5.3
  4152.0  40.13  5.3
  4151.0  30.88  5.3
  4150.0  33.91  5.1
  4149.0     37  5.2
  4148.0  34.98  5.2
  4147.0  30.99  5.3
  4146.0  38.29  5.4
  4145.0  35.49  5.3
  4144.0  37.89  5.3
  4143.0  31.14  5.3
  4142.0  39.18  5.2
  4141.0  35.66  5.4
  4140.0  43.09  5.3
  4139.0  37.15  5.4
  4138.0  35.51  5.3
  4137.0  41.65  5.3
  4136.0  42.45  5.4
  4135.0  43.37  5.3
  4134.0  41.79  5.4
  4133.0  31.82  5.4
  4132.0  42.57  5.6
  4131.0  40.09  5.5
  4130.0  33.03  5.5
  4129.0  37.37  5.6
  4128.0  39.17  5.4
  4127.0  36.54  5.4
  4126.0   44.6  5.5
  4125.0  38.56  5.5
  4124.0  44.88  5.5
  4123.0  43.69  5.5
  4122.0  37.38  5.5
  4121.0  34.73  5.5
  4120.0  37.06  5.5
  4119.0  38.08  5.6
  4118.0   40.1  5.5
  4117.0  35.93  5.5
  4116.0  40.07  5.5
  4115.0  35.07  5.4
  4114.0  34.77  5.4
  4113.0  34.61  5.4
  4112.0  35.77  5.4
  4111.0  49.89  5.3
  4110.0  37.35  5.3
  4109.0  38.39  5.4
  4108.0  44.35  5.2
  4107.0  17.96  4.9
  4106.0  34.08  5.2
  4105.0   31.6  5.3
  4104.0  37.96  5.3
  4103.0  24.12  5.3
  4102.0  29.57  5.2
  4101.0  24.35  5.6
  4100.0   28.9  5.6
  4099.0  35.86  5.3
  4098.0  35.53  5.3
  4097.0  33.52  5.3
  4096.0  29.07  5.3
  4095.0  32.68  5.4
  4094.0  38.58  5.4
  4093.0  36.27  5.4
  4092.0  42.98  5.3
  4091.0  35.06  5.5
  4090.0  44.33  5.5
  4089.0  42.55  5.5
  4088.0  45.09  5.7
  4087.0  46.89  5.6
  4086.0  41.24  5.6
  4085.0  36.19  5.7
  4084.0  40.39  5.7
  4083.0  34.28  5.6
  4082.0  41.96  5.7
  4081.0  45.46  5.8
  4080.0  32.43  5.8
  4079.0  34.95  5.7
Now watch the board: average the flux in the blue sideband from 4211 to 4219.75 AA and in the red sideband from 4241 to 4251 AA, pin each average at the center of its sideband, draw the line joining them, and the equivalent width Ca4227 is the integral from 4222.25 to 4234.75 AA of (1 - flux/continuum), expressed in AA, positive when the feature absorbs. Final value 1.9 AA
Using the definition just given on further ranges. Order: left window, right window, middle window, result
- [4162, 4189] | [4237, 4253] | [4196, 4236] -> 1.7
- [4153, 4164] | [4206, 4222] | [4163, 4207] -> 0.6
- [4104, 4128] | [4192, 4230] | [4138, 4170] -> 0.4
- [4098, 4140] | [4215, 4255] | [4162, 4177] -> 0.1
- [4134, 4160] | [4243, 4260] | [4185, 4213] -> 0.3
